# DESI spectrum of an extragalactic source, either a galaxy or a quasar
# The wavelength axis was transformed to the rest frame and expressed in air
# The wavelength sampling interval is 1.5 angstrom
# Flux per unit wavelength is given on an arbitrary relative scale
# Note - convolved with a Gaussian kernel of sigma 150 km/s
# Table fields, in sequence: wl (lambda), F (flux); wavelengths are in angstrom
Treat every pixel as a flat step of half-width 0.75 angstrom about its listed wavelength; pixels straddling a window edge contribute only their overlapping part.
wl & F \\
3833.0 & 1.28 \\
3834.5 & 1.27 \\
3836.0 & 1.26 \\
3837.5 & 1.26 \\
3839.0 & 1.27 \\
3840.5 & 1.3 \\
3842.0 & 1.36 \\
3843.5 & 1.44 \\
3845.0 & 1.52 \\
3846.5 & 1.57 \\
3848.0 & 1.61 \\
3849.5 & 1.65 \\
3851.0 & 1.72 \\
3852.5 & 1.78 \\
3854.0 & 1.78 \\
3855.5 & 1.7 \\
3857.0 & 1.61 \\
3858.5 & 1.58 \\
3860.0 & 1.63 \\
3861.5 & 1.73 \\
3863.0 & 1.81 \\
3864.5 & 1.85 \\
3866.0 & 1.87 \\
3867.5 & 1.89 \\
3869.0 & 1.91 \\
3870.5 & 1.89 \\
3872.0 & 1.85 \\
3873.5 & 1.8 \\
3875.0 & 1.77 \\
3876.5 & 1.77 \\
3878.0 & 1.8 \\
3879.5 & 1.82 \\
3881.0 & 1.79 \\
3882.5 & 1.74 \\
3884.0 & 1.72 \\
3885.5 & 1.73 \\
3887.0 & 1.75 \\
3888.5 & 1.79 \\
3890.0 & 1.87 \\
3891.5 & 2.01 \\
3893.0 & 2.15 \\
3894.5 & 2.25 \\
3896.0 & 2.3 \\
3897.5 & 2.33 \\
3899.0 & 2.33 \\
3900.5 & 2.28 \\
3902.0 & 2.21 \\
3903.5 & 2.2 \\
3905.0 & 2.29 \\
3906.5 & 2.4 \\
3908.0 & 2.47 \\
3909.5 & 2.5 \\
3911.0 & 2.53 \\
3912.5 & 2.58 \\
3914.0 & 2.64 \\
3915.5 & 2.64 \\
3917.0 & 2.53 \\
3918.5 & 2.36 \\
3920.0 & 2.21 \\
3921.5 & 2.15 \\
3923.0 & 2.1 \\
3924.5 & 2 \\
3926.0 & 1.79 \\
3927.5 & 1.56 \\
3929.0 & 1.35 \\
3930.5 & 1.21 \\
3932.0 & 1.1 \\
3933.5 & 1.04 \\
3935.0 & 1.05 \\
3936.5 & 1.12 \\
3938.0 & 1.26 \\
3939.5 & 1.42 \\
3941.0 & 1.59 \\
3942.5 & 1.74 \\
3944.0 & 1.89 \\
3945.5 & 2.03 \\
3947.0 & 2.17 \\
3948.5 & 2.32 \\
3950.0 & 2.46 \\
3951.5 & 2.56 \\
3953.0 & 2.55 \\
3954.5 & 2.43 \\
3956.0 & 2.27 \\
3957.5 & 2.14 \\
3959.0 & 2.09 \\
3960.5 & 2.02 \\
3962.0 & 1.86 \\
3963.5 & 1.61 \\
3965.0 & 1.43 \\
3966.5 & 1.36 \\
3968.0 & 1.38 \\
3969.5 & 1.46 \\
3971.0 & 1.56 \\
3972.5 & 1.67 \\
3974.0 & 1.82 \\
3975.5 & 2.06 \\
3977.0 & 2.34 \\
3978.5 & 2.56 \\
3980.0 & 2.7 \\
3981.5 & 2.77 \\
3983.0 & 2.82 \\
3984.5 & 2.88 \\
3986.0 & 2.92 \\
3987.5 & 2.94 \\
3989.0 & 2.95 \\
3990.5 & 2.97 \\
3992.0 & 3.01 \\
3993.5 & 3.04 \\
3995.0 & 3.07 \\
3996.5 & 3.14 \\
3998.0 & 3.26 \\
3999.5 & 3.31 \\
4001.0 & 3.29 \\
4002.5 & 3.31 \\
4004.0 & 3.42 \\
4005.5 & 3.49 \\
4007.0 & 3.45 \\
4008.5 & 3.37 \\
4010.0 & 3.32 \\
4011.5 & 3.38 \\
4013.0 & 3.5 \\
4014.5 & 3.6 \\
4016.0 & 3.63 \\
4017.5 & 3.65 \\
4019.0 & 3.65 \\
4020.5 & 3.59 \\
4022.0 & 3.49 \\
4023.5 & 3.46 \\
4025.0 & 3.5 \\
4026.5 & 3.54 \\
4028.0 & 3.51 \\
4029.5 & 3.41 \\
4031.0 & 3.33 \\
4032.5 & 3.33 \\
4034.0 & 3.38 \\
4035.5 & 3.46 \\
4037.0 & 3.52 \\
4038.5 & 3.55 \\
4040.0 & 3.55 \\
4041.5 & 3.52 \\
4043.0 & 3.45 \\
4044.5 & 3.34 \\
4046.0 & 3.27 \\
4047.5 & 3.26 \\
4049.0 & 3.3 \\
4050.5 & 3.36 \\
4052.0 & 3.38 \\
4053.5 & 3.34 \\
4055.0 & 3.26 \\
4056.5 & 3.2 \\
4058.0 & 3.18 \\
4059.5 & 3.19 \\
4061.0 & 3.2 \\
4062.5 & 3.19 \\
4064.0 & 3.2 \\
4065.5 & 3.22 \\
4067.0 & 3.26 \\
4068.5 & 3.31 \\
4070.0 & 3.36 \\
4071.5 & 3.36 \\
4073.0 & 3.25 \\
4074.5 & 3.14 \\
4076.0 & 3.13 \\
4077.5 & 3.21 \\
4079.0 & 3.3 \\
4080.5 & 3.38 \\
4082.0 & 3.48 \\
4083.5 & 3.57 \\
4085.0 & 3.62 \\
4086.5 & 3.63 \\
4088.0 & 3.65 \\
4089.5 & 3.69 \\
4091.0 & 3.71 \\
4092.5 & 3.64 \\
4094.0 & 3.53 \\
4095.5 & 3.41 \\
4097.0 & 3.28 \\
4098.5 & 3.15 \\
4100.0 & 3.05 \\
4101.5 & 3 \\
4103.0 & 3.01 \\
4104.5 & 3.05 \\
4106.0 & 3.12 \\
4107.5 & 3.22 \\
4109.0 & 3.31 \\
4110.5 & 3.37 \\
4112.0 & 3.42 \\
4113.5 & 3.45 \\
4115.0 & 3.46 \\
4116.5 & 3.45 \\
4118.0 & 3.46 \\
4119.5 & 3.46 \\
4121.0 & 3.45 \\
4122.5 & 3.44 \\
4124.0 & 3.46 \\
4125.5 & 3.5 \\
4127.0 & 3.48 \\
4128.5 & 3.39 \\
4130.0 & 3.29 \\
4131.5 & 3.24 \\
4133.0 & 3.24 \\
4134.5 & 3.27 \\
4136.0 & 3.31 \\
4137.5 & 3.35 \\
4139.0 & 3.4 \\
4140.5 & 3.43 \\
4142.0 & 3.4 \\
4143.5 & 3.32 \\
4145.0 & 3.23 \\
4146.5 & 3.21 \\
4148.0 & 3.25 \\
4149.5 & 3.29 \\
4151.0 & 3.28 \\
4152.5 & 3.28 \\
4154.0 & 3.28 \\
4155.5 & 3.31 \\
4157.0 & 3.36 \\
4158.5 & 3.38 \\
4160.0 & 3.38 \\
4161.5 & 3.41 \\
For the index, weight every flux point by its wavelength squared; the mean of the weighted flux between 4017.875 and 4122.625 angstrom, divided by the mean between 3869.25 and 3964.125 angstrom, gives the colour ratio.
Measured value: 1.83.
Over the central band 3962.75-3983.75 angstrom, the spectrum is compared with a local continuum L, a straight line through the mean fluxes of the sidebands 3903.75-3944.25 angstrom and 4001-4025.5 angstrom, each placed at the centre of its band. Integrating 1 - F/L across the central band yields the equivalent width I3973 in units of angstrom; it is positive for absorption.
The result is 6.25 angstrom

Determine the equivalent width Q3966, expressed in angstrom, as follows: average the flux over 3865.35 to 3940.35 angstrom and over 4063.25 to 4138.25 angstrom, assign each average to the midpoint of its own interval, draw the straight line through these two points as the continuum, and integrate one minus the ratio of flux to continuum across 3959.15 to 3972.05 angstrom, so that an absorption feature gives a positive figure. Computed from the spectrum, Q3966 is 4.20 angstrom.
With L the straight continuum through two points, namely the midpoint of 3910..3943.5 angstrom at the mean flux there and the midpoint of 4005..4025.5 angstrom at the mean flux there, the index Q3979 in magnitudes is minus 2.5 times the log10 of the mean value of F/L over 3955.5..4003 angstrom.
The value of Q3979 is 0.174 mag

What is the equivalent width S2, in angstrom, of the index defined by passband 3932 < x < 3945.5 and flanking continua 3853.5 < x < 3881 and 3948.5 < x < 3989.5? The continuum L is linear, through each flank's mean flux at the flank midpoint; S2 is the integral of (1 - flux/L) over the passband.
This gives 4.4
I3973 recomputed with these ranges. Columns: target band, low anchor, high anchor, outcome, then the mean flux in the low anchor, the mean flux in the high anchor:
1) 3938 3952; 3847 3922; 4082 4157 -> 2.3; 2.01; 3.36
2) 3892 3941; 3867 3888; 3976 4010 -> 4.0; 1.8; 3.04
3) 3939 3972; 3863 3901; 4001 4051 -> 9.4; 1.93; 3.45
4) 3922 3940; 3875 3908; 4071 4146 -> 6.7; 2.03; 3.36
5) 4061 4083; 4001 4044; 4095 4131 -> 0.8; 3.47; 3.32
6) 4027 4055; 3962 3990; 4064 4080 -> -4.8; 2.18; 3.25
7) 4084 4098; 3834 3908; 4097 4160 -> -2.1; 1.81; 3.31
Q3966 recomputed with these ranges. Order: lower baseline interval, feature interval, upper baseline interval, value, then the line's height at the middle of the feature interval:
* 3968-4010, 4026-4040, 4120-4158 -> -2.4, 2.95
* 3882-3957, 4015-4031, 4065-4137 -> -4.3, 2.78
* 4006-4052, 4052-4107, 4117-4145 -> 1.7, 3.42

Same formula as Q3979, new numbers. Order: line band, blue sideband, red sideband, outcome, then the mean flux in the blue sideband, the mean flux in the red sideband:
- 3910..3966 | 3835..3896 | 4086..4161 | 0.12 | 1.72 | 3.35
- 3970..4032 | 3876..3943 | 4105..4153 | -0.21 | 1.95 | 3.35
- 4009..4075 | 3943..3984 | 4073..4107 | -0.19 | 2.09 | 3.35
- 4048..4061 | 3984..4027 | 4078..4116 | 0.03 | 3.32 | 3.38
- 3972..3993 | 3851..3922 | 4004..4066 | 0.12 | 2.03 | 3.4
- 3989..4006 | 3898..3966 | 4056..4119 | -0.24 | 2.01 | 3.33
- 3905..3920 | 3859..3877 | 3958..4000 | -0.22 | 1.81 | 2.39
